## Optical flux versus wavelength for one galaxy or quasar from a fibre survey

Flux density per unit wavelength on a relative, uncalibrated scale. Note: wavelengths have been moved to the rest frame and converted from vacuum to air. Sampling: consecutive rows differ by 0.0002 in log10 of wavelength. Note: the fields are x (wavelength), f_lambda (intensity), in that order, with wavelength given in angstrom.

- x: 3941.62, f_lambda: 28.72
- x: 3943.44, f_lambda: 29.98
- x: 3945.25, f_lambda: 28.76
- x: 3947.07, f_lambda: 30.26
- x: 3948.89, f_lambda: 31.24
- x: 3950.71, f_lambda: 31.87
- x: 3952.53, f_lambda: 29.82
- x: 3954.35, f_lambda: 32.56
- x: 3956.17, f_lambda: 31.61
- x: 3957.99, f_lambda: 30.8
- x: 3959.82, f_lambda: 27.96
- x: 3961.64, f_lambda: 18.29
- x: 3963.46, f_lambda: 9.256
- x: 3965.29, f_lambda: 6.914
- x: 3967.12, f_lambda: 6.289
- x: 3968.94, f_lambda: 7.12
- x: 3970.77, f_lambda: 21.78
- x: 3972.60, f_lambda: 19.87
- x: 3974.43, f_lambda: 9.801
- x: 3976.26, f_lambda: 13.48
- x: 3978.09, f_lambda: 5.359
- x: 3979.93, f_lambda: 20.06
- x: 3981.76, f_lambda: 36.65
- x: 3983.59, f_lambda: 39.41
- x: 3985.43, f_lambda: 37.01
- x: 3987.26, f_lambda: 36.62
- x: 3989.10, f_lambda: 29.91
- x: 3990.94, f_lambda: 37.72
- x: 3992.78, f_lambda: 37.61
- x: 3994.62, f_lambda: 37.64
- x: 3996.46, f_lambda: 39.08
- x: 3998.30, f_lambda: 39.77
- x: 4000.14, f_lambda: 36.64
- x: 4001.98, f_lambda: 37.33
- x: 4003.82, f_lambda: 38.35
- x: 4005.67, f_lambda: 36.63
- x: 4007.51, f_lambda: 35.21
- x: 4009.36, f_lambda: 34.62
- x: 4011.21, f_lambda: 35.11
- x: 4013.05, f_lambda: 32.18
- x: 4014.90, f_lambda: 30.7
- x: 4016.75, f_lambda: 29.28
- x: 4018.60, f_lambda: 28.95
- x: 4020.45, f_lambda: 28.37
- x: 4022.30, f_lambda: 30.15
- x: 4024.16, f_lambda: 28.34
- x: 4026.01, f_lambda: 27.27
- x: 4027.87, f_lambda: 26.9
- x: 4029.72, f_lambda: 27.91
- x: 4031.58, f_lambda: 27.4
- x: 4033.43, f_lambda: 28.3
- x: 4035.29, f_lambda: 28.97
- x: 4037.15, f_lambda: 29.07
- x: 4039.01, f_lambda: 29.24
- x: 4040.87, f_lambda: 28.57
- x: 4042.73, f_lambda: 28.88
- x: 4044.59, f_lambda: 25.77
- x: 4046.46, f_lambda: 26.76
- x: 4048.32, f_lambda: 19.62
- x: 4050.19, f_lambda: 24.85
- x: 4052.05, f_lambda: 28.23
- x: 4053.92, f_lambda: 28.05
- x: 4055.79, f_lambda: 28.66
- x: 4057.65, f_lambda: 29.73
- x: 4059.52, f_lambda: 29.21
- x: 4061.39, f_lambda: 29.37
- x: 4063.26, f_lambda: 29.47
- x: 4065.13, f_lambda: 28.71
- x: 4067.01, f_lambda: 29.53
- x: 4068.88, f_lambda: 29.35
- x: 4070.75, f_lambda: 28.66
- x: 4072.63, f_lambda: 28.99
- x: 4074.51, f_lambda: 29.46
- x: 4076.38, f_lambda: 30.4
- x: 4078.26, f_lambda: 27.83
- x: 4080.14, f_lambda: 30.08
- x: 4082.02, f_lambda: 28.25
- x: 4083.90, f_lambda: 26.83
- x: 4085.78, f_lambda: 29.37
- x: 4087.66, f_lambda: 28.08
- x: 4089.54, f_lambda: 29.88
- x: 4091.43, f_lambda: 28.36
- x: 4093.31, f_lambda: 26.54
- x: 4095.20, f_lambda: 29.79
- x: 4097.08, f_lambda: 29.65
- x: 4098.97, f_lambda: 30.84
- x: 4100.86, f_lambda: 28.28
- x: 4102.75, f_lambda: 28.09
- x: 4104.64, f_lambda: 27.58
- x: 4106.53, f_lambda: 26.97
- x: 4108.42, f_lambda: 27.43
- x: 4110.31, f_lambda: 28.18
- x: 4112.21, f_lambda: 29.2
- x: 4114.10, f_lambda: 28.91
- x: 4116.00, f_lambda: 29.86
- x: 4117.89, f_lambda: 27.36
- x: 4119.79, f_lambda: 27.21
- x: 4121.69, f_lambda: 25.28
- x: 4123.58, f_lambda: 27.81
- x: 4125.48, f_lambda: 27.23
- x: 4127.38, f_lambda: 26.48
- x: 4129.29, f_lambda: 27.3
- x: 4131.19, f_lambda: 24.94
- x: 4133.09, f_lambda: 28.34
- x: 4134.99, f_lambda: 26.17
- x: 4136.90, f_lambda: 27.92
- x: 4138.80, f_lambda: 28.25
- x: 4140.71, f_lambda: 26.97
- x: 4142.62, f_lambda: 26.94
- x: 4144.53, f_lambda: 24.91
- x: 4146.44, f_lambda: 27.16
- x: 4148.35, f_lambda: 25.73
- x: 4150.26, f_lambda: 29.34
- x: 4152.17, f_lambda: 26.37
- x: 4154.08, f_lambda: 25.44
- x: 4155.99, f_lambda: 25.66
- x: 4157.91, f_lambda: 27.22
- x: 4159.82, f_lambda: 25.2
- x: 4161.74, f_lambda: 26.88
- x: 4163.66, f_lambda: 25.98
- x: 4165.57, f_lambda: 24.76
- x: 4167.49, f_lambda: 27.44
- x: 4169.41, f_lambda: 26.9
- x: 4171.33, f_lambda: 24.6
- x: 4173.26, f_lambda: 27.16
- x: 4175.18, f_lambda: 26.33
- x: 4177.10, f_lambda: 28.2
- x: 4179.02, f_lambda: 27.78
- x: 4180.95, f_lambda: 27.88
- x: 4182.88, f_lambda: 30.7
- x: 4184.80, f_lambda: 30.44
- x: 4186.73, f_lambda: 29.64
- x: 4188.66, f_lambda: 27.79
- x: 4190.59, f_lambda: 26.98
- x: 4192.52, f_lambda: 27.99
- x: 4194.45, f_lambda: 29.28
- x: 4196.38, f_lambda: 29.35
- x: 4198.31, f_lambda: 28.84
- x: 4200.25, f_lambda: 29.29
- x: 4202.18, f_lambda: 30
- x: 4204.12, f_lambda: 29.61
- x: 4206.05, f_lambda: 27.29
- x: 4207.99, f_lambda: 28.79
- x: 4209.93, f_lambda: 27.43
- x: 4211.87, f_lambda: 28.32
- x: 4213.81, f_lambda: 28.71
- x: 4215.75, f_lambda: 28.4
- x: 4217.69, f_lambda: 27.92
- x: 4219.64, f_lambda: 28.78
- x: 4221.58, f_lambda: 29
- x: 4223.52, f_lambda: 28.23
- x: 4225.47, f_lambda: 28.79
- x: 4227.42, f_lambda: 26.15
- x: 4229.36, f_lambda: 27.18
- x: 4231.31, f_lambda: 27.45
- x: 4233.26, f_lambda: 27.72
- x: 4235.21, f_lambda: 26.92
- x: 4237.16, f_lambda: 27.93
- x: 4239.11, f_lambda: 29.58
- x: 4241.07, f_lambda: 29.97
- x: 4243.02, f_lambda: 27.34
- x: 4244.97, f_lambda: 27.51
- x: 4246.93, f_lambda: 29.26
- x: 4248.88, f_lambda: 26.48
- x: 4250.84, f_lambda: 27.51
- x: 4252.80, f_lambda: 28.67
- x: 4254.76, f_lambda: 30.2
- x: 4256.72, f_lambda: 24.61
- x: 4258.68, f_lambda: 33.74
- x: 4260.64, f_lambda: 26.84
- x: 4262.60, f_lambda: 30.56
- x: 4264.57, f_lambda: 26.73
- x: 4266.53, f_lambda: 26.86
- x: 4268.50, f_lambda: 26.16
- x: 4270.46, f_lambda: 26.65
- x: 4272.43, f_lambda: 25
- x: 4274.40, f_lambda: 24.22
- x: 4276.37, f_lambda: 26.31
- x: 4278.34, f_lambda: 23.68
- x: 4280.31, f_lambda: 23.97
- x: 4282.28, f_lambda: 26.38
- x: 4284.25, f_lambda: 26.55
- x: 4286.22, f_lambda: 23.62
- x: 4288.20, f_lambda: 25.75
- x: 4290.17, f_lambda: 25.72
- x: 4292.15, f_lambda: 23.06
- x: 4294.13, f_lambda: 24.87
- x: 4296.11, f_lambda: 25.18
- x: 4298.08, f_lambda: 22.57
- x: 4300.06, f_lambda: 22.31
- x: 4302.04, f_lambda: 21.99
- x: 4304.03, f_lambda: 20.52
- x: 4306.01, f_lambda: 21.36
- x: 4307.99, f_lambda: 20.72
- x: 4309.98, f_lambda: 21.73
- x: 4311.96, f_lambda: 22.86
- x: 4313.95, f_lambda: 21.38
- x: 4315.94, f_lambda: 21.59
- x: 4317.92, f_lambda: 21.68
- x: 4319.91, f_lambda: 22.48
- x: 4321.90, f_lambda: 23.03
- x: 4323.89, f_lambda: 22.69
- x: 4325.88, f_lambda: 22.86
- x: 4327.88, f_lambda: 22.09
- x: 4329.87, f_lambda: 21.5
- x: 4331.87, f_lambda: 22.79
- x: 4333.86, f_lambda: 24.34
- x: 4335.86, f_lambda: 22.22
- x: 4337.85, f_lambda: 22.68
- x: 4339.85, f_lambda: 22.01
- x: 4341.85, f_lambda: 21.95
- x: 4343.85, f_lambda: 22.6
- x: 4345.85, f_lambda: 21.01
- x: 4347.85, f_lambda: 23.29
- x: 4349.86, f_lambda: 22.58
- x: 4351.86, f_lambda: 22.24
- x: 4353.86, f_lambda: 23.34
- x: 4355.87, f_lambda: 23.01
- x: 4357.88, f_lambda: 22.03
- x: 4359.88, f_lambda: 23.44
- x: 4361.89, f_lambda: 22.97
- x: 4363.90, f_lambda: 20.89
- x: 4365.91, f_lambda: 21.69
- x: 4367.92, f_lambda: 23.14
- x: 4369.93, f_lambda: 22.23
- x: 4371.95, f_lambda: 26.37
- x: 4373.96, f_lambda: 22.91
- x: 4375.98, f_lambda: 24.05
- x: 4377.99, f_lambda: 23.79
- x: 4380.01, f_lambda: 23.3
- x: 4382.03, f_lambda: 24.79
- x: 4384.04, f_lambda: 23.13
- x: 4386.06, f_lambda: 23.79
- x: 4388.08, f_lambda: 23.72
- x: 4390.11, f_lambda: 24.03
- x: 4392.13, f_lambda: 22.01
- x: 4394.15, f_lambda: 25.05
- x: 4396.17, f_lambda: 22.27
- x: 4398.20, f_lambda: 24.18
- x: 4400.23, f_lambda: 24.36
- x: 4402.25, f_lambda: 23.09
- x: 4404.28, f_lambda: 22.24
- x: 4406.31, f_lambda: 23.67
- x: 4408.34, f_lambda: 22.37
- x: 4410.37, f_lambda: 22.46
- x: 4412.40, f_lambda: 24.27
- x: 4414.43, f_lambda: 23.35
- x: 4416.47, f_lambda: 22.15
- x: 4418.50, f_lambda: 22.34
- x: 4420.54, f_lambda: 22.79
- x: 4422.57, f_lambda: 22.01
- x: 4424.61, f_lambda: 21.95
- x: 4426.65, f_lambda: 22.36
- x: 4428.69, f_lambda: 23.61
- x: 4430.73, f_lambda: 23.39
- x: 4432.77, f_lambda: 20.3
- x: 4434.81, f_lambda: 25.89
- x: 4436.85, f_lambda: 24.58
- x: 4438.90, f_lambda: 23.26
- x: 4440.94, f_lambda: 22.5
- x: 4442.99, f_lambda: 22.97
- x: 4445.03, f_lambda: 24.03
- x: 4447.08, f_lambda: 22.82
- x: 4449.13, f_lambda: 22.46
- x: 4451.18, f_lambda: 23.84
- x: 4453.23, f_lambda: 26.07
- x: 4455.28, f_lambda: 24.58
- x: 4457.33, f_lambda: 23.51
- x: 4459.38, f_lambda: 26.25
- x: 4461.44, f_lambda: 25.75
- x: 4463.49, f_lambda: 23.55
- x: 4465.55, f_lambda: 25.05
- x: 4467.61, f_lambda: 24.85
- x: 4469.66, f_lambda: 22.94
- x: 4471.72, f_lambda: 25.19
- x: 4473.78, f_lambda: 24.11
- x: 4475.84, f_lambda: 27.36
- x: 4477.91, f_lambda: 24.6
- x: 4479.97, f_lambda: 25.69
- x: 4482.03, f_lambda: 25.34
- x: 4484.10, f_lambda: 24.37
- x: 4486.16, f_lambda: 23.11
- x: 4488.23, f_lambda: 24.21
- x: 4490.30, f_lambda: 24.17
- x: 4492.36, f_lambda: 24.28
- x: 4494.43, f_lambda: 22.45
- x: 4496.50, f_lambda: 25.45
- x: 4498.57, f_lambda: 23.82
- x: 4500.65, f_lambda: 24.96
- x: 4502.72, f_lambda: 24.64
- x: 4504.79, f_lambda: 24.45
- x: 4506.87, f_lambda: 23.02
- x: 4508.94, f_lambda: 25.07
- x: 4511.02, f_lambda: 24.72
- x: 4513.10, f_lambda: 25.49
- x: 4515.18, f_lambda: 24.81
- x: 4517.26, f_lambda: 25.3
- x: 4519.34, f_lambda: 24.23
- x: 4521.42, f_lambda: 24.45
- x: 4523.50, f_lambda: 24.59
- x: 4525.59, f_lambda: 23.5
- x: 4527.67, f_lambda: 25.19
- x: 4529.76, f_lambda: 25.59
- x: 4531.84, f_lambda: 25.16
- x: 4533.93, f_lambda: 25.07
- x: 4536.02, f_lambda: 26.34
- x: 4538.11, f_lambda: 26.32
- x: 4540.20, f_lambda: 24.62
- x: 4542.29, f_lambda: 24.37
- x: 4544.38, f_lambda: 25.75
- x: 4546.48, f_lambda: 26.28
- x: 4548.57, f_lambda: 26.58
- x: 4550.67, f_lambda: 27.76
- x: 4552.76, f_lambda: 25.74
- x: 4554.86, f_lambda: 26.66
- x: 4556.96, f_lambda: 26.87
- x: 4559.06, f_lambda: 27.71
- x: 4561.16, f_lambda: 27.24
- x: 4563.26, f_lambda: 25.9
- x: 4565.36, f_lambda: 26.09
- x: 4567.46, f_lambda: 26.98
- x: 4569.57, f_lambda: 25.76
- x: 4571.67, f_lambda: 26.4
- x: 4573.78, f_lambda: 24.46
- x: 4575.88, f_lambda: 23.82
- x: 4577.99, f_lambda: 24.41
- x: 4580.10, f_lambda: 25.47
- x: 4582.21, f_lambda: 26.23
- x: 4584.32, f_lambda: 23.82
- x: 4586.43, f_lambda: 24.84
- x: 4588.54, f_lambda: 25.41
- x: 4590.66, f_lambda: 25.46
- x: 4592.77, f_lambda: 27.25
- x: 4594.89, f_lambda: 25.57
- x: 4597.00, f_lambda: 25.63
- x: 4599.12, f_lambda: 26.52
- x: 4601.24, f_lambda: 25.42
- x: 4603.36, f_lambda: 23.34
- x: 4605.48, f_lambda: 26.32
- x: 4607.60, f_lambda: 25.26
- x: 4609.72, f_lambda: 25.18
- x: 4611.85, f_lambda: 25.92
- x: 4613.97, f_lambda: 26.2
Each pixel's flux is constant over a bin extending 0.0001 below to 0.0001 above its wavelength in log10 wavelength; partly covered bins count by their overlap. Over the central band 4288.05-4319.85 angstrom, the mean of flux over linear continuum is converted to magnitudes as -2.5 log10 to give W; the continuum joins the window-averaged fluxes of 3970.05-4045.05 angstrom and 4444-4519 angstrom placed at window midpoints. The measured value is 0.18 mag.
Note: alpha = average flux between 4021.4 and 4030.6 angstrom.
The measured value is 28.1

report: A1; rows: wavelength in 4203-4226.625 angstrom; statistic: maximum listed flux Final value 29.61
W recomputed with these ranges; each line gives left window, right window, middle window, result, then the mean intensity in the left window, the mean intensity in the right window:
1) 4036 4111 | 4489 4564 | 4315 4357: 0.180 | 28.3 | 25.2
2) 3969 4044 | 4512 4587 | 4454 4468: 0.062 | 29.9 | 25.6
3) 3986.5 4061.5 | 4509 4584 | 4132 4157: 0.112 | 31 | 25.6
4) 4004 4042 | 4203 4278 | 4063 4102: 0.025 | 30.3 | 27.8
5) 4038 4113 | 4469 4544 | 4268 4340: 0.133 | 28.3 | 24.7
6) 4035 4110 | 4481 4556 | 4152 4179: 0.051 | 28.3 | 24.9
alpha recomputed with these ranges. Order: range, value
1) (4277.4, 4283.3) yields 24.7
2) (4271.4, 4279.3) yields 24.8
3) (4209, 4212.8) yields 27.9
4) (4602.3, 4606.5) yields 24.8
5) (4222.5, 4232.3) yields 27.6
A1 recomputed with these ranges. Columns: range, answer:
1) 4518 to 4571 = 27.76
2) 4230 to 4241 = 29.58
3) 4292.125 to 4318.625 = 25.18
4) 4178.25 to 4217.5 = 30.7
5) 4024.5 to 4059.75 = 29.73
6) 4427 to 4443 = 25.89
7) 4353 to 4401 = 26.37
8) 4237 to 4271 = 33.74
